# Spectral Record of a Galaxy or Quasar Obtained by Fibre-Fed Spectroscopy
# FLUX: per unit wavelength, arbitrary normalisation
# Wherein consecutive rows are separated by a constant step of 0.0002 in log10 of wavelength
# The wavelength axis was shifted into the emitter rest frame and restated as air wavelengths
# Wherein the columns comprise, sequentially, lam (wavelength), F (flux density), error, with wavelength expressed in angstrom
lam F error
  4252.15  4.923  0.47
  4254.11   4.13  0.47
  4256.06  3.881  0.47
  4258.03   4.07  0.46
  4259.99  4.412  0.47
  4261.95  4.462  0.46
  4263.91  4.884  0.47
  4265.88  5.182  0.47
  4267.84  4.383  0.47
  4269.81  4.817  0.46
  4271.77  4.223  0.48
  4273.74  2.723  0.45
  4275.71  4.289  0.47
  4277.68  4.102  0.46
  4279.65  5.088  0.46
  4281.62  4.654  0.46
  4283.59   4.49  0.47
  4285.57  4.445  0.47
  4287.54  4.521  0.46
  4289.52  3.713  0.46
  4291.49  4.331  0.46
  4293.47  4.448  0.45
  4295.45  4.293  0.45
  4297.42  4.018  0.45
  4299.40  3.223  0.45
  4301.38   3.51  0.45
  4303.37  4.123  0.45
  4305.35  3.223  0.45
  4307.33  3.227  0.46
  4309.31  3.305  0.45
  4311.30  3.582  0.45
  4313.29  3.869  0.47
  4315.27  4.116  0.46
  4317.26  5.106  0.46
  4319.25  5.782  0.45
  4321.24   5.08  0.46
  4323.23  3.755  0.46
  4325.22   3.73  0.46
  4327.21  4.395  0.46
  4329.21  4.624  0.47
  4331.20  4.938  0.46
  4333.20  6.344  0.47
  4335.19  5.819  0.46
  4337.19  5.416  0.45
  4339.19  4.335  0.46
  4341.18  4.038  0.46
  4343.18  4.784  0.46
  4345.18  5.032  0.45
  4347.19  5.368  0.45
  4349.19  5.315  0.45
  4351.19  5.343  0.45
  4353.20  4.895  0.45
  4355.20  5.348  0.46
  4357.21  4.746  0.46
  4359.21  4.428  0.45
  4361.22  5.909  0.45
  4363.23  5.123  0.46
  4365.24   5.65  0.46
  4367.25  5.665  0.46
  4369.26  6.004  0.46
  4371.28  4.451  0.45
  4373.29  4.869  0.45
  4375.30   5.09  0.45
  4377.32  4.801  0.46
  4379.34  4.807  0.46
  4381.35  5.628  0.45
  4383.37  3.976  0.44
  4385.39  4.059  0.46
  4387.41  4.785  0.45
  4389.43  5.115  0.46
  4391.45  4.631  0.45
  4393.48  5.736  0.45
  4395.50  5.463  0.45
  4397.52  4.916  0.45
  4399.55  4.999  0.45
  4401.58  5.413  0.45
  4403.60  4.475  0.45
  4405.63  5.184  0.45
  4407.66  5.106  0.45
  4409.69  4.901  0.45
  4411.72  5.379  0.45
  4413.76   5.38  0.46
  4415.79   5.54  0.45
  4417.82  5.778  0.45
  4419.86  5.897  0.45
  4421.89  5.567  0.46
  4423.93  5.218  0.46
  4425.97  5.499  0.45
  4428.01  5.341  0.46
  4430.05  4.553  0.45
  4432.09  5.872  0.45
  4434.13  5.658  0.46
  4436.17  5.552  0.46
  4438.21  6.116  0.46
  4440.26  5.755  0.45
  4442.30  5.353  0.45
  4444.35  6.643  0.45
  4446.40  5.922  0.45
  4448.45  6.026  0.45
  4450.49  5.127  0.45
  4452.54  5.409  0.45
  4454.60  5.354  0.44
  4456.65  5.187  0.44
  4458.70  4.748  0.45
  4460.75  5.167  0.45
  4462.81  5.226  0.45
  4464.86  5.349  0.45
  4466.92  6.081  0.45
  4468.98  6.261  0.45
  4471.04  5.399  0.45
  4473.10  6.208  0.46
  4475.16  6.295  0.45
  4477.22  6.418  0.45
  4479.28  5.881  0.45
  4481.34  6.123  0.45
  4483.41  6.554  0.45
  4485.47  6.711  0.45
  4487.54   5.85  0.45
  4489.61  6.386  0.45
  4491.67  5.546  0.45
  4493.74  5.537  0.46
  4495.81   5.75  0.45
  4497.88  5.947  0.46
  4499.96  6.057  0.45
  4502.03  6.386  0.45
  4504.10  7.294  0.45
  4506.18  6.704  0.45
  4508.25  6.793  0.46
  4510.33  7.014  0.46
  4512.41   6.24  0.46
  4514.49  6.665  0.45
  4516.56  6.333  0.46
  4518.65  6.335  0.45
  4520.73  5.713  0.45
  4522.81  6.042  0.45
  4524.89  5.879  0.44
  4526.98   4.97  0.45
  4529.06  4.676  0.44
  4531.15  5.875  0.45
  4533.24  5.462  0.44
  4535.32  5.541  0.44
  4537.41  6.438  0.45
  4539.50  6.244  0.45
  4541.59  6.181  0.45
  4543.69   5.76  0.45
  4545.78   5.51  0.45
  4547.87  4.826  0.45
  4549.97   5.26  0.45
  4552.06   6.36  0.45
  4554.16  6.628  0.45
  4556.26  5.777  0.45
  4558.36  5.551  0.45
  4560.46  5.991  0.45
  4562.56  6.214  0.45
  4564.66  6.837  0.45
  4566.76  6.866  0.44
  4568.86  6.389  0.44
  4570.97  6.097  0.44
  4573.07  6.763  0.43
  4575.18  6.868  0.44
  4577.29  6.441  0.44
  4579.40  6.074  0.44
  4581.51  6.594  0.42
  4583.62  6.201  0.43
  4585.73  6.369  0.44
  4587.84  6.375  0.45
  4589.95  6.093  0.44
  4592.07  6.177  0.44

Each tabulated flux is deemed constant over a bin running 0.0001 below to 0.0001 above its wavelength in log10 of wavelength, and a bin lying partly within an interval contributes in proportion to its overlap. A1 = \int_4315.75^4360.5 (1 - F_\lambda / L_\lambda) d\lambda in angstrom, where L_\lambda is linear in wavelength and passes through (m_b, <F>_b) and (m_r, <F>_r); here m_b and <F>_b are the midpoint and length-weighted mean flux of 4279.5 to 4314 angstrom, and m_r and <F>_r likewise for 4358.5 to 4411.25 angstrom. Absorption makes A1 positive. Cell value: -4.6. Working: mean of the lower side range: 3.98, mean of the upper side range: 5.05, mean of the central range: 4.93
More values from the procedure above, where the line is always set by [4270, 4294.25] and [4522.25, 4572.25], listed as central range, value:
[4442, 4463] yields -0.7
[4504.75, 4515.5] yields -2.0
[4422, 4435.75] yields -0.6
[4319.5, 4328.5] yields 0.3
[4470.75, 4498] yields -2.8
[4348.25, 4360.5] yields -0.8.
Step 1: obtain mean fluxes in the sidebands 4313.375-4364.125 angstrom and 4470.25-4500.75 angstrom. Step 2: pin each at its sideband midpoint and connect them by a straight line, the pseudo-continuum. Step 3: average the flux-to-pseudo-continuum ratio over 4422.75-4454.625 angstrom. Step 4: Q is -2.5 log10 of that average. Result 0.02 mag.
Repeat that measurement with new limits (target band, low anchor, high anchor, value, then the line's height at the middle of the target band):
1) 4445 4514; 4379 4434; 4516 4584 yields -0.07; 5.6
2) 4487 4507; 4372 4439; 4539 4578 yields -0.07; 5.75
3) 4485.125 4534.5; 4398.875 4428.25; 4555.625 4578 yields -0.02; 5.97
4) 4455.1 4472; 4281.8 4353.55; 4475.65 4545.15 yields 0.05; 5.7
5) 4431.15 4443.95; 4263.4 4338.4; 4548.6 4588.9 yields -0.08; 5.34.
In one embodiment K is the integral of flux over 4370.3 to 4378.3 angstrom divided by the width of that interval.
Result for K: 4.81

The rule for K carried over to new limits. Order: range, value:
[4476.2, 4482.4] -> 6.14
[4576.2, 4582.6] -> 6.37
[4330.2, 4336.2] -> 5.7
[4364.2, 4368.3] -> 5.66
